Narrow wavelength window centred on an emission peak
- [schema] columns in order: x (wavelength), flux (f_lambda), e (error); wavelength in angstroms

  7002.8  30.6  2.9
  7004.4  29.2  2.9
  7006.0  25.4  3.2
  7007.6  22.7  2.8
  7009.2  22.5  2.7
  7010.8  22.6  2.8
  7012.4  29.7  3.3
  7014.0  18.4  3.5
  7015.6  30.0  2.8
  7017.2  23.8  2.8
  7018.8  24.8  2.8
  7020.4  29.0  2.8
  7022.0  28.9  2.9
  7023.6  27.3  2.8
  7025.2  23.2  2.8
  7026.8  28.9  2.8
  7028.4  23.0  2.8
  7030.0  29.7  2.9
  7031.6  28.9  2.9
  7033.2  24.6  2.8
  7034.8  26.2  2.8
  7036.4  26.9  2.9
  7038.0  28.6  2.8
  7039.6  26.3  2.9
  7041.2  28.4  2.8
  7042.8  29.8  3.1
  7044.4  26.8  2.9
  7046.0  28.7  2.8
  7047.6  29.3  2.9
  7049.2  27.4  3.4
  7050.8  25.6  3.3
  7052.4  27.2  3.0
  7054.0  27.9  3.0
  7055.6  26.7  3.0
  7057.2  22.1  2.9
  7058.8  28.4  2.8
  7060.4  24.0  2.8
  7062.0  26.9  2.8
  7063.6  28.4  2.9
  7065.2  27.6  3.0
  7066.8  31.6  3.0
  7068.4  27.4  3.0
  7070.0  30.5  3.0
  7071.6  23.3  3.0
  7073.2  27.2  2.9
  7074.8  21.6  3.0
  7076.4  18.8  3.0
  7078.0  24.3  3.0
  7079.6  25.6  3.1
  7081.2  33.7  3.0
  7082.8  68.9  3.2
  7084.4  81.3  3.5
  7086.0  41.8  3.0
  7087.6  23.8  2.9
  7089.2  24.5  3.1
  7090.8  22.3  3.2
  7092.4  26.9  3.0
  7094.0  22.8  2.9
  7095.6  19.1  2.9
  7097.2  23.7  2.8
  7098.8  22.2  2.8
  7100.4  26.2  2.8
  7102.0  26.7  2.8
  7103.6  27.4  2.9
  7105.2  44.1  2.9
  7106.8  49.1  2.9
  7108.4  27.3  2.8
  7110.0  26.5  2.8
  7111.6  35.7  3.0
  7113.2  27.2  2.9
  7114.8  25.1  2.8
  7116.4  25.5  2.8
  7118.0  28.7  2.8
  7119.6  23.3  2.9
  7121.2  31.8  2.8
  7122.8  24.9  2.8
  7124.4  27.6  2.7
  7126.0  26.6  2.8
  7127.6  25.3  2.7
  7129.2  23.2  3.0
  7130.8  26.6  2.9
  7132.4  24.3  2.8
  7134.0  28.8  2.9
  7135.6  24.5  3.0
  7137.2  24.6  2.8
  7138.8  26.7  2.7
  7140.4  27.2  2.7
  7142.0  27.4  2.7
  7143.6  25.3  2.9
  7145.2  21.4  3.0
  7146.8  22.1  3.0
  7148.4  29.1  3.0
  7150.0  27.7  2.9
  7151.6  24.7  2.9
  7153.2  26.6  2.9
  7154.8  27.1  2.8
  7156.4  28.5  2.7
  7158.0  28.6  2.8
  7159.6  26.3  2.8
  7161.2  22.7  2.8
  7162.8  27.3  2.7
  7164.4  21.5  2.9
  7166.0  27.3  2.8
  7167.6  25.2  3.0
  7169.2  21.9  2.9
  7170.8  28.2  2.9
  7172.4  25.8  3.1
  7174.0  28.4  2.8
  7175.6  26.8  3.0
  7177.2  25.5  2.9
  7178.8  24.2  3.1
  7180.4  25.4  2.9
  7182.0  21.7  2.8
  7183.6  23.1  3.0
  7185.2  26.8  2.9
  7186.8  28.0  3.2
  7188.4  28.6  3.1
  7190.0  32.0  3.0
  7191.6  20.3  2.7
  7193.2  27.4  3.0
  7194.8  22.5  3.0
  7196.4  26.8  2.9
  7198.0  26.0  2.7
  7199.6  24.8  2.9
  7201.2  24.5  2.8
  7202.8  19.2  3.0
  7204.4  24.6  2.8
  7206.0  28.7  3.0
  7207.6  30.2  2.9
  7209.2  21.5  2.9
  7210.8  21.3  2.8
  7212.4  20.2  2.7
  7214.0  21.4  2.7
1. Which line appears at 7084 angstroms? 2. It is Halpha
